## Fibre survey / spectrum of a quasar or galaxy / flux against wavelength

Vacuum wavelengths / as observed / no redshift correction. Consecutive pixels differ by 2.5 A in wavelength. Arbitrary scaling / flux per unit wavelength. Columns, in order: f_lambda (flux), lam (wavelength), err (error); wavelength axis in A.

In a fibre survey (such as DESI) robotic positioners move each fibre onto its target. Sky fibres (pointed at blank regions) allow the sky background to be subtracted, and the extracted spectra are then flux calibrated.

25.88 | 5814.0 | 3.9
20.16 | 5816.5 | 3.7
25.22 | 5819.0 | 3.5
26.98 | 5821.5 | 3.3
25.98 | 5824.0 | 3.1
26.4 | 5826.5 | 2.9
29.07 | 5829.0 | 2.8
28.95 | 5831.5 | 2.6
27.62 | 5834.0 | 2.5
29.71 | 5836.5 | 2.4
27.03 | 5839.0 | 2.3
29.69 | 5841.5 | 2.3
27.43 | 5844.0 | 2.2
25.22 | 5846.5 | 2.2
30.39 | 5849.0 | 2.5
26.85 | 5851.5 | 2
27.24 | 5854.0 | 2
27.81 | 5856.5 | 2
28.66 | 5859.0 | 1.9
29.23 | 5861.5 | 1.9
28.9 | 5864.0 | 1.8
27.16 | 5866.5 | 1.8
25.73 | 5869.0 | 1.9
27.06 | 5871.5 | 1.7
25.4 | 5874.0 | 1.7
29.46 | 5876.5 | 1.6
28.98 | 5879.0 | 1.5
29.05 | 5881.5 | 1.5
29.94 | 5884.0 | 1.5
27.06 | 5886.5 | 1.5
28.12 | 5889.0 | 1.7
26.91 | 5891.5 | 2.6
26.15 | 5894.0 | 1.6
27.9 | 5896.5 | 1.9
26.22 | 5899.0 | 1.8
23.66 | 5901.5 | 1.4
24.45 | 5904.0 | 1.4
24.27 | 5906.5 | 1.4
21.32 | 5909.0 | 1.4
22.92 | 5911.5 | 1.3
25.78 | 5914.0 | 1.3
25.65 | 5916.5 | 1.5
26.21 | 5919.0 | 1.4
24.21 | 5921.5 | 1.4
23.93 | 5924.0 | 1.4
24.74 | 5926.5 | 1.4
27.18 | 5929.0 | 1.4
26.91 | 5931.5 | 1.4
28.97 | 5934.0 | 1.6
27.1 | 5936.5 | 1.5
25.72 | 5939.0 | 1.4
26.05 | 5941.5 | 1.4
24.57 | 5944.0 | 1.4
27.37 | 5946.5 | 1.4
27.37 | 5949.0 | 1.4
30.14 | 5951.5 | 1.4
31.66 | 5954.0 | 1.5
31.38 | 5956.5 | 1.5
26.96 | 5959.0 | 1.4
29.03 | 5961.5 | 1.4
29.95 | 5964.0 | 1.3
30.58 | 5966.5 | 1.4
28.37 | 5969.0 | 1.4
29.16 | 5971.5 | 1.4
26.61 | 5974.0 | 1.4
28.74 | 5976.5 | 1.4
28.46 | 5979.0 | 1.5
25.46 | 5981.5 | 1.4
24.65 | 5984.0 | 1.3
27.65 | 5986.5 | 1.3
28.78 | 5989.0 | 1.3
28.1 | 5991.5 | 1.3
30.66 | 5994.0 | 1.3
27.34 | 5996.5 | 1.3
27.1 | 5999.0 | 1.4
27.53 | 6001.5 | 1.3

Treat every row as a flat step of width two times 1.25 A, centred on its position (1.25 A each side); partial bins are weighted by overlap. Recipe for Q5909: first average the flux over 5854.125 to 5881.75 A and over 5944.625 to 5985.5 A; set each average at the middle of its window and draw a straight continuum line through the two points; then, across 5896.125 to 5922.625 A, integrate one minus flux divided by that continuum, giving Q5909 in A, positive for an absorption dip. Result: 3.2 A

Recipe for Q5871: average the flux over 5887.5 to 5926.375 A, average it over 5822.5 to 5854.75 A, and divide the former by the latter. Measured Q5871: 0.91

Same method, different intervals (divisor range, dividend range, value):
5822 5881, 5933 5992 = 1.01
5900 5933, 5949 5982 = 1.17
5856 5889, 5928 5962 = 0.99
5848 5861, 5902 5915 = 0.84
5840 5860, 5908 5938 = 0.91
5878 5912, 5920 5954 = 1.02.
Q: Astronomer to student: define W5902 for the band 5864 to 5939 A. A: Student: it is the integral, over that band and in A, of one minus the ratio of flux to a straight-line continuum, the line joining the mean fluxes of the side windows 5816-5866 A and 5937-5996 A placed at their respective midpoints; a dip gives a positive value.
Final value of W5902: 4.0 A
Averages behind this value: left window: 27.5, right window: 28.1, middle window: 26.3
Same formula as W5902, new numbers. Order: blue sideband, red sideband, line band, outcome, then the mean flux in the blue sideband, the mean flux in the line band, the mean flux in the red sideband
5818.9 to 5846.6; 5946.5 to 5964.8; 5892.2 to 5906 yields 1.40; 27.6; 25.6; 29.3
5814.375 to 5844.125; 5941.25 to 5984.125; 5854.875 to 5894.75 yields -0.65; 27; 27.9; 28.3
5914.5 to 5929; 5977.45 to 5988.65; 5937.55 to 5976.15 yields -3.28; 25.2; 28.3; 26.8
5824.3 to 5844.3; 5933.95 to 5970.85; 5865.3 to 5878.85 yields 0.53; 28.2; 27.1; 28.3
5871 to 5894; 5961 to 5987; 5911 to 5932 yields 2.00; 27.9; 25.3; 28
